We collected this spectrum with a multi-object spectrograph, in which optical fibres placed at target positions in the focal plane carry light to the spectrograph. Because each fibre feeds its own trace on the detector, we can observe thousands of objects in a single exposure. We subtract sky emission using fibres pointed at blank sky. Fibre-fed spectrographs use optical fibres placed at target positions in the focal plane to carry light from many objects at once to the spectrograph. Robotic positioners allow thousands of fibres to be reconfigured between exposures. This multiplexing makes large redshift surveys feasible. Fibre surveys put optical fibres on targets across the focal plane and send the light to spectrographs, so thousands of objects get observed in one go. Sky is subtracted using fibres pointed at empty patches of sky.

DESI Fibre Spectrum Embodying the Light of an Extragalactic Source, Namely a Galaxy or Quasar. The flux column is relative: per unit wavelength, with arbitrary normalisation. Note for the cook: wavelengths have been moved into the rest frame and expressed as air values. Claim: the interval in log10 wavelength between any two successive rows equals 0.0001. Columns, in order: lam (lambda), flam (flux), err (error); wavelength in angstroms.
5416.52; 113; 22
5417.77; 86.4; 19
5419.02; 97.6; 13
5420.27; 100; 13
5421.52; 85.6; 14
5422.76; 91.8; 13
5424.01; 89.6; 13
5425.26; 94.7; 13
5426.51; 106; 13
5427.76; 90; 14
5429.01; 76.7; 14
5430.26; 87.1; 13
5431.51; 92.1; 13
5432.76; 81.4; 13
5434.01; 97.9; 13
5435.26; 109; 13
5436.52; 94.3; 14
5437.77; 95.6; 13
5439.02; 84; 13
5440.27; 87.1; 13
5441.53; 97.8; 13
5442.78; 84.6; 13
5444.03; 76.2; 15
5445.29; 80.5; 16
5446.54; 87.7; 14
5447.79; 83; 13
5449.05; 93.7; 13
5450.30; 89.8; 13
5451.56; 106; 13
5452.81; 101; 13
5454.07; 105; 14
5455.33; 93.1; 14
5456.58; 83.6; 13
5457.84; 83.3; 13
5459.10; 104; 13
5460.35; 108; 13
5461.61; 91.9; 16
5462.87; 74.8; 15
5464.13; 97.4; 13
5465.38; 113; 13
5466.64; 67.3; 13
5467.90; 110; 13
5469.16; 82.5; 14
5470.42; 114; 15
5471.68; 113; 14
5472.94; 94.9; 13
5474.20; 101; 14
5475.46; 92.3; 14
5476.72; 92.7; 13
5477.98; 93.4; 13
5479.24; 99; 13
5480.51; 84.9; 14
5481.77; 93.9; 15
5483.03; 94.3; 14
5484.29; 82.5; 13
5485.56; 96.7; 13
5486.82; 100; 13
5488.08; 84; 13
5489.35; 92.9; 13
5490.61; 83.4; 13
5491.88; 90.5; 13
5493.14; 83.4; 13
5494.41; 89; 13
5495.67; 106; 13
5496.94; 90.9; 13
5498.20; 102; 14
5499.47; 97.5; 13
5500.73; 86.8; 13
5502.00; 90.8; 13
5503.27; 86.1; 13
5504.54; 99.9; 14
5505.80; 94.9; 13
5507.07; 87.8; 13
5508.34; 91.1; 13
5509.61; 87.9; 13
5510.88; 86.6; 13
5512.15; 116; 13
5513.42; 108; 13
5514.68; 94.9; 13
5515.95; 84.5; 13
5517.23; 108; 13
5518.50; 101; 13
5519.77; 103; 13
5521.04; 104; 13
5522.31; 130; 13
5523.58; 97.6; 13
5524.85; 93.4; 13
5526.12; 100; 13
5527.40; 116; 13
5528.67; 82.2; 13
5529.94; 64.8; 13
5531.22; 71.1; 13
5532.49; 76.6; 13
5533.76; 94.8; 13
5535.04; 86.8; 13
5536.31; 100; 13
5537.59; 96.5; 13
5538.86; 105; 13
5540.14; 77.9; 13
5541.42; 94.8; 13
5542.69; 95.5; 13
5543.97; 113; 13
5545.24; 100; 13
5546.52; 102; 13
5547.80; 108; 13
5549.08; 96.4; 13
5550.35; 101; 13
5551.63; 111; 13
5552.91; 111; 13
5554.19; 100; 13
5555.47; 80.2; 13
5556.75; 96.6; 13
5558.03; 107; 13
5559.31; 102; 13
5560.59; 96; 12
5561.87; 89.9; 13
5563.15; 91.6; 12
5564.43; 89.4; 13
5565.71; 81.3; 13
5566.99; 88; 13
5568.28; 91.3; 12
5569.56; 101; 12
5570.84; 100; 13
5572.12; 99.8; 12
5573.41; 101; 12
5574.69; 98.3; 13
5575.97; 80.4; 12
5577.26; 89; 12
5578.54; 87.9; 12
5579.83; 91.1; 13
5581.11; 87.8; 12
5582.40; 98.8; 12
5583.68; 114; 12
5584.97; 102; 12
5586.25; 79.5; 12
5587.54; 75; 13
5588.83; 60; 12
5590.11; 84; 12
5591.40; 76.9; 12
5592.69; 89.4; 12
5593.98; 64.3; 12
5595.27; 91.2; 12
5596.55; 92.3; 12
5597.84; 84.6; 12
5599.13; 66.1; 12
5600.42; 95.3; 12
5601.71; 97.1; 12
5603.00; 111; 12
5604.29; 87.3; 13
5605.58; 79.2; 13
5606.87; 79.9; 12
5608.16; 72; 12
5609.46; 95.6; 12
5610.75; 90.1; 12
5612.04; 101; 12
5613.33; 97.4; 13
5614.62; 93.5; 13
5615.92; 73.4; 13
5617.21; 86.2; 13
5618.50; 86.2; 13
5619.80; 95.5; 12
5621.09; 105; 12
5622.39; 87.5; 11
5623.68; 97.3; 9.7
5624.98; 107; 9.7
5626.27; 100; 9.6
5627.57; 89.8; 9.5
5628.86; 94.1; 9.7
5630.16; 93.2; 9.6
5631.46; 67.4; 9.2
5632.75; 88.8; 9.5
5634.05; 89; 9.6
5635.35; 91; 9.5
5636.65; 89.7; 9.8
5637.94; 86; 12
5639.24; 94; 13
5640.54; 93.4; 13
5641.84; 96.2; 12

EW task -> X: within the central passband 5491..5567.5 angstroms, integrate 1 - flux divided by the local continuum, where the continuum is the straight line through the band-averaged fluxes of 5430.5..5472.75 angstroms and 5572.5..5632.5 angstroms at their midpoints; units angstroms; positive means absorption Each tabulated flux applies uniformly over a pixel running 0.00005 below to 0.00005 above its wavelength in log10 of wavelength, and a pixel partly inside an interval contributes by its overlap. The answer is -3.74 angstroms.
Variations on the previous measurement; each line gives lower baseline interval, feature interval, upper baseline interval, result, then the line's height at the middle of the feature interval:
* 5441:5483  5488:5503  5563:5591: 0.19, 92.8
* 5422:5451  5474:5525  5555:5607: -2.96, 89.9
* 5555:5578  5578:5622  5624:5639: 1.99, 92.1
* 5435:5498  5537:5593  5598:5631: -1.48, 91.7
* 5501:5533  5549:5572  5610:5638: -0.69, 93.6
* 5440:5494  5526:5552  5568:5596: -1.19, 90.5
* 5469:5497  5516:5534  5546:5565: 0.22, 96.8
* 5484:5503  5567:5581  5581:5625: -0.65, 89.3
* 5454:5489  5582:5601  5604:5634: 1.27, 90.8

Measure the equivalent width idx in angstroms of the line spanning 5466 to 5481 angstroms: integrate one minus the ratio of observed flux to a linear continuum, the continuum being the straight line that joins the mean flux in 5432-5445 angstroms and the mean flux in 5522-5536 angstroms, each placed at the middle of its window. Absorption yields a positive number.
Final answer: -0.8 angstroms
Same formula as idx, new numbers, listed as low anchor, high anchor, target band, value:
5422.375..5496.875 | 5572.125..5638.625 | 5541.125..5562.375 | -2.34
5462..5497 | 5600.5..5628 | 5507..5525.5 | -1.36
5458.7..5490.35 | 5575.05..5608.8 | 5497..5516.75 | -0.39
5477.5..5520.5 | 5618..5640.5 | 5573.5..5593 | 0.98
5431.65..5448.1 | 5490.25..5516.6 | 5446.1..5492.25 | -1.45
